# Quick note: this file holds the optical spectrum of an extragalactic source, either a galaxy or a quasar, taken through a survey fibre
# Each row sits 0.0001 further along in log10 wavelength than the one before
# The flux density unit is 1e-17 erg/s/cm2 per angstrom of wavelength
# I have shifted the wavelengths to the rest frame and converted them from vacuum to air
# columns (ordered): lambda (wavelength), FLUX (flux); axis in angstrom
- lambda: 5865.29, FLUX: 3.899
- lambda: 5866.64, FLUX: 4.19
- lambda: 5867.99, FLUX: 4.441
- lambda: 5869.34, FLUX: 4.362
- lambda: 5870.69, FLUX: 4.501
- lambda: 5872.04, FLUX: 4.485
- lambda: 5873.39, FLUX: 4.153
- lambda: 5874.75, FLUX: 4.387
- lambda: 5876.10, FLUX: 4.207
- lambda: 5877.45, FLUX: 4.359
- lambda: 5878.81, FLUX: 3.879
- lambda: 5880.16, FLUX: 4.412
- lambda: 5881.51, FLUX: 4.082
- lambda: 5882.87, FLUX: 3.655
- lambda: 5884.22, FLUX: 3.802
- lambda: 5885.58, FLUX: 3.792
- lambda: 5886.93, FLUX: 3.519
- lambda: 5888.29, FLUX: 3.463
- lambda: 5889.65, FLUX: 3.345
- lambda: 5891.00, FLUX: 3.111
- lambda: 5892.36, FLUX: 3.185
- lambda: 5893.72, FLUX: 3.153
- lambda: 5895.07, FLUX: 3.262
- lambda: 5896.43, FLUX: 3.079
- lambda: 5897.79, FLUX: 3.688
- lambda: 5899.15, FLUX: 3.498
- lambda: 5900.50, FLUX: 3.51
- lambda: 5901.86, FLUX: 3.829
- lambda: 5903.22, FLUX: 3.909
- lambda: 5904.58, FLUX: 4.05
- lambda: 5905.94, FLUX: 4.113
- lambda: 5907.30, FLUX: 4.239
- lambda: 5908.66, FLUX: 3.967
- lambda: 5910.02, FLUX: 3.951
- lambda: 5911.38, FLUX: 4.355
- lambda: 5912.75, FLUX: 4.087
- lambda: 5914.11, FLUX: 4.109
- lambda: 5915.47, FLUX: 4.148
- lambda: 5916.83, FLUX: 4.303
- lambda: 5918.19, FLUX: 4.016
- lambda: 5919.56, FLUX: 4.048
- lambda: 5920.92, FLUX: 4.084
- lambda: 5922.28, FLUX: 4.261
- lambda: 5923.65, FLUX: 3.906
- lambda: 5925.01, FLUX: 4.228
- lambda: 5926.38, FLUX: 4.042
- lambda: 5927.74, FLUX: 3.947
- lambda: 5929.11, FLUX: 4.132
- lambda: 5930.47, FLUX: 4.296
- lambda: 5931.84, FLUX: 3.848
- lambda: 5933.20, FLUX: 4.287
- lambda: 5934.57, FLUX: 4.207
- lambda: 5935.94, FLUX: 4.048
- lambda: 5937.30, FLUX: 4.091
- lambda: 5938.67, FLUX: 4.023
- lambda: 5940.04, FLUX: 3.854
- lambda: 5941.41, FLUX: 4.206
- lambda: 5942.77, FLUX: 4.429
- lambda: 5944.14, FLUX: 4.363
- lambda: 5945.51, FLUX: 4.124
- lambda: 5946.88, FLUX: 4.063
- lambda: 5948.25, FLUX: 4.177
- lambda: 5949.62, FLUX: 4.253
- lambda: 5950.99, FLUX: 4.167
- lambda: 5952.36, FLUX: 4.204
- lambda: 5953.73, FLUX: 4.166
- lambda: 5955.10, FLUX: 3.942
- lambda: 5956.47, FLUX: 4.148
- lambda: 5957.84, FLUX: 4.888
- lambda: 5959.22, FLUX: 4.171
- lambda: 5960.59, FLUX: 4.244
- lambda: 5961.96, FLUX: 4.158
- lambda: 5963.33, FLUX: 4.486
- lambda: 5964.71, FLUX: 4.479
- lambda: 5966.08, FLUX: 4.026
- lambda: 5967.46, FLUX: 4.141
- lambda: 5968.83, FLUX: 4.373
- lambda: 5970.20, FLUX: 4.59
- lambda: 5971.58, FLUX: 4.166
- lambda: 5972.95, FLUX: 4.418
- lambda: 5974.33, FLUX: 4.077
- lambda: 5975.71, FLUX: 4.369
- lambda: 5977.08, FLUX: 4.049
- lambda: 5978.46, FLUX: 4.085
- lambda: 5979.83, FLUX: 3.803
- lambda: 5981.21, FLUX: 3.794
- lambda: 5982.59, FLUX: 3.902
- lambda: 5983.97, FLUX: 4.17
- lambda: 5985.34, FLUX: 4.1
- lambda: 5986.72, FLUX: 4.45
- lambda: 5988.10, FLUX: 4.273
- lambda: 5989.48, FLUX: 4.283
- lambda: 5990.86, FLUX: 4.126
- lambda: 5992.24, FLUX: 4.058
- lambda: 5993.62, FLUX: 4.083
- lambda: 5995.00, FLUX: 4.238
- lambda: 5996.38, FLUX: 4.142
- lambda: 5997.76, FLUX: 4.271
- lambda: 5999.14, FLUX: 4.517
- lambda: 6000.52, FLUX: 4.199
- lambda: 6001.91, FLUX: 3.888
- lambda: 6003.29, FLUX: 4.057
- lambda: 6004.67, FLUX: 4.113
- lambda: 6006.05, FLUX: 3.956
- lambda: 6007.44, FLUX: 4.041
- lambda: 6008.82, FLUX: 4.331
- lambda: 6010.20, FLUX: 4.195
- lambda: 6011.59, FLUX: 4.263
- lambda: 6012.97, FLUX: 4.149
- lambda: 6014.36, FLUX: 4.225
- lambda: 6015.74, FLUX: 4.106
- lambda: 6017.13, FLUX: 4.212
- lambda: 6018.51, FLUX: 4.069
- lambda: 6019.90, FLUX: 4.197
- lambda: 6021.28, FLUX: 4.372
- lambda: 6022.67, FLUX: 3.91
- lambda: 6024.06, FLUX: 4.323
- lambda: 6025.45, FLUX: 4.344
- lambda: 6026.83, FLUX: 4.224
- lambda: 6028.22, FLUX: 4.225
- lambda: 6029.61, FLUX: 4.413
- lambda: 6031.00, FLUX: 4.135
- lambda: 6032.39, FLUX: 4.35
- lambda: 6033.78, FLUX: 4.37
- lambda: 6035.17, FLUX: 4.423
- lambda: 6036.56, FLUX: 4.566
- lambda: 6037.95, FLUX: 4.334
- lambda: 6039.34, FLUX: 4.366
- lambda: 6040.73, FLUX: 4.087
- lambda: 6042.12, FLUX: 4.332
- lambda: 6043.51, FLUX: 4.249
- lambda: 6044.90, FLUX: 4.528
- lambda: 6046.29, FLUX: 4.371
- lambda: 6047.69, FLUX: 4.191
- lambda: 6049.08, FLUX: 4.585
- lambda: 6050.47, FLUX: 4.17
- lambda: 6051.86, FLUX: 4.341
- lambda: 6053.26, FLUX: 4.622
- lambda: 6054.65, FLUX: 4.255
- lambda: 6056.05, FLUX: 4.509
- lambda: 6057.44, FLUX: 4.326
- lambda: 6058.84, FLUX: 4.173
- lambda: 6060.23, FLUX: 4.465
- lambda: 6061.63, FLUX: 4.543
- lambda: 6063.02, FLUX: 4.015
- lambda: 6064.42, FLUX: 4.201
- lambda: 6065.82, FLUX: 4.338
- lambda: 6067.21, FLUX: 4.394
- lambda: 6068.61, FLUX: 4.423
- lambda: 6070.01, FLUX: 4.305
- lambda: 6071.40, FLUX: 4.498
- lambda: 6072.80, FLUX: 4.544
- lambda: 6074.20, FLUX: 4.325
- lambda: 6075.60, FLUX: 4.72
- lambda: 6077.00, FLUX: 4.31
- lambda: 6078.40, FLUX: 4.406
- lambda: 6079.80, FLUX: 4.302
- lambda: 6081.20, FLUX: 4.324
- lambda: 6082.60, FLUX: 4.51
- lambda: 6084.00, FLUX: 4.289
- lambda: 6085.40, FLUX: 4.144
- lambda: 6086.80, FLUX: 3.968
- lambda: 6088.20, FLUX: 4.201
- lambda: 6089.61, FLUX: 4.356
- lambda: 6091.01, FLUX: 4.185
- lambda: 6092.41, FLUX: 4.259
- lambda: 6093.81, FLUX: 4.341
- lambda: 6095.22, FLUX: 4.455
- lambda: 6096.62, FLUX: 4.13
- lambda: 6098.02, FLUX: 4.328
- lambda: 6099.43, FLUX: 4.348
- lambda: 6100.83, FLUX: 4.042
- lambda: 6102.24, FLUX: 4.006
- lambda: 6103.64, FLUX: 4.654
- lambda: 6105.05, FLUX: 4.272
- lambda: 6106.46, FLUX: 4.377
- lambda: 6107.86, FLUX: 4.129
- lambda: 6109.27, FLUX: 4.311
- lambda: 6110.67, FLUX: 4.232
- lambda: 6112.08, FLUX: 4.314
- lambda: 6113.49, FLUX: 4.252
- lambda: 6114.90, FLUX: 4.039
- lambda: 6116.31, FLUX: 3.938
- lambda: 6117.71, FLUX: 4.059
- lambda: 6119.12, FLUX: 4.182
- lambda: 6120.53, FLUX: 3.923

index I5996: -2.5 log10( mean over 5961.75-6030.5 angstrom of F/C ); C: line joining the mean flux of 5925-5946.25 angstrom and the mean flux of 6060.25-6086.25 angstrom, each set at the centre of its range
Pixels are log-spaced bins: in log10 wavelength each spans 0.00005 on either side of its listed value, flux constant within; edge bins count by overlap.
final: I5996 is 0.01 mag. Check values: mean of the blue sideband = 4.13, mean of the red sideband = 4.37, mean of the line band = 4.19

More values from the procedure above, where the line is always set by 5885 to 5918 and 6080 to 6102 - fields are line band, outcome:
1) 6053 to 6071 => -0.044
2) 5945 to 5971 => -0.096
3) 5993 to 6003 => -0.049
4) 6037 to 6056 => -0.055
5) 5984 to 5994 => -0.059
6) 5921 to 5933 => -0.077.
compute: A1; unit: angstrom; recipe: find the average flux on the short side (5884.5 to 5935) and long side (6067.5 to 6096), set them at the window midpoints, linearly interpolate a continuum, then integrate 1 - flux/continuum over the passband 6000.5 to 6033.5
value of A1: -0.1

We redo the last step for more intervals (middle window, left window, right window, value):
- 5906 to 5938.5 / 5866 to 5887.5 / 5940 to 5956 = 0.4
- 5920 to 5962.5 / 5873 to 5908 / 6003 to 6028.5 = -2.5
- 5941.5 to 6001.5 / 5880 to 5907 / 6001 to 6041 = -3.5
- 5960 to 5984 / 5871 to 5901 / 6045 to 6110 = -1.1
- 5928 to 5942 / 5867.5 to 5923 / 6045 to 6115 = -0.3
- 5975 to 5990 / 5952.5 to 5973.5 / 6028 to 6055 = 0.7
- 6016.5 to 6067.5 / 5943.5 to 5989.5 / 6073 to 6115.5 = -0.7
